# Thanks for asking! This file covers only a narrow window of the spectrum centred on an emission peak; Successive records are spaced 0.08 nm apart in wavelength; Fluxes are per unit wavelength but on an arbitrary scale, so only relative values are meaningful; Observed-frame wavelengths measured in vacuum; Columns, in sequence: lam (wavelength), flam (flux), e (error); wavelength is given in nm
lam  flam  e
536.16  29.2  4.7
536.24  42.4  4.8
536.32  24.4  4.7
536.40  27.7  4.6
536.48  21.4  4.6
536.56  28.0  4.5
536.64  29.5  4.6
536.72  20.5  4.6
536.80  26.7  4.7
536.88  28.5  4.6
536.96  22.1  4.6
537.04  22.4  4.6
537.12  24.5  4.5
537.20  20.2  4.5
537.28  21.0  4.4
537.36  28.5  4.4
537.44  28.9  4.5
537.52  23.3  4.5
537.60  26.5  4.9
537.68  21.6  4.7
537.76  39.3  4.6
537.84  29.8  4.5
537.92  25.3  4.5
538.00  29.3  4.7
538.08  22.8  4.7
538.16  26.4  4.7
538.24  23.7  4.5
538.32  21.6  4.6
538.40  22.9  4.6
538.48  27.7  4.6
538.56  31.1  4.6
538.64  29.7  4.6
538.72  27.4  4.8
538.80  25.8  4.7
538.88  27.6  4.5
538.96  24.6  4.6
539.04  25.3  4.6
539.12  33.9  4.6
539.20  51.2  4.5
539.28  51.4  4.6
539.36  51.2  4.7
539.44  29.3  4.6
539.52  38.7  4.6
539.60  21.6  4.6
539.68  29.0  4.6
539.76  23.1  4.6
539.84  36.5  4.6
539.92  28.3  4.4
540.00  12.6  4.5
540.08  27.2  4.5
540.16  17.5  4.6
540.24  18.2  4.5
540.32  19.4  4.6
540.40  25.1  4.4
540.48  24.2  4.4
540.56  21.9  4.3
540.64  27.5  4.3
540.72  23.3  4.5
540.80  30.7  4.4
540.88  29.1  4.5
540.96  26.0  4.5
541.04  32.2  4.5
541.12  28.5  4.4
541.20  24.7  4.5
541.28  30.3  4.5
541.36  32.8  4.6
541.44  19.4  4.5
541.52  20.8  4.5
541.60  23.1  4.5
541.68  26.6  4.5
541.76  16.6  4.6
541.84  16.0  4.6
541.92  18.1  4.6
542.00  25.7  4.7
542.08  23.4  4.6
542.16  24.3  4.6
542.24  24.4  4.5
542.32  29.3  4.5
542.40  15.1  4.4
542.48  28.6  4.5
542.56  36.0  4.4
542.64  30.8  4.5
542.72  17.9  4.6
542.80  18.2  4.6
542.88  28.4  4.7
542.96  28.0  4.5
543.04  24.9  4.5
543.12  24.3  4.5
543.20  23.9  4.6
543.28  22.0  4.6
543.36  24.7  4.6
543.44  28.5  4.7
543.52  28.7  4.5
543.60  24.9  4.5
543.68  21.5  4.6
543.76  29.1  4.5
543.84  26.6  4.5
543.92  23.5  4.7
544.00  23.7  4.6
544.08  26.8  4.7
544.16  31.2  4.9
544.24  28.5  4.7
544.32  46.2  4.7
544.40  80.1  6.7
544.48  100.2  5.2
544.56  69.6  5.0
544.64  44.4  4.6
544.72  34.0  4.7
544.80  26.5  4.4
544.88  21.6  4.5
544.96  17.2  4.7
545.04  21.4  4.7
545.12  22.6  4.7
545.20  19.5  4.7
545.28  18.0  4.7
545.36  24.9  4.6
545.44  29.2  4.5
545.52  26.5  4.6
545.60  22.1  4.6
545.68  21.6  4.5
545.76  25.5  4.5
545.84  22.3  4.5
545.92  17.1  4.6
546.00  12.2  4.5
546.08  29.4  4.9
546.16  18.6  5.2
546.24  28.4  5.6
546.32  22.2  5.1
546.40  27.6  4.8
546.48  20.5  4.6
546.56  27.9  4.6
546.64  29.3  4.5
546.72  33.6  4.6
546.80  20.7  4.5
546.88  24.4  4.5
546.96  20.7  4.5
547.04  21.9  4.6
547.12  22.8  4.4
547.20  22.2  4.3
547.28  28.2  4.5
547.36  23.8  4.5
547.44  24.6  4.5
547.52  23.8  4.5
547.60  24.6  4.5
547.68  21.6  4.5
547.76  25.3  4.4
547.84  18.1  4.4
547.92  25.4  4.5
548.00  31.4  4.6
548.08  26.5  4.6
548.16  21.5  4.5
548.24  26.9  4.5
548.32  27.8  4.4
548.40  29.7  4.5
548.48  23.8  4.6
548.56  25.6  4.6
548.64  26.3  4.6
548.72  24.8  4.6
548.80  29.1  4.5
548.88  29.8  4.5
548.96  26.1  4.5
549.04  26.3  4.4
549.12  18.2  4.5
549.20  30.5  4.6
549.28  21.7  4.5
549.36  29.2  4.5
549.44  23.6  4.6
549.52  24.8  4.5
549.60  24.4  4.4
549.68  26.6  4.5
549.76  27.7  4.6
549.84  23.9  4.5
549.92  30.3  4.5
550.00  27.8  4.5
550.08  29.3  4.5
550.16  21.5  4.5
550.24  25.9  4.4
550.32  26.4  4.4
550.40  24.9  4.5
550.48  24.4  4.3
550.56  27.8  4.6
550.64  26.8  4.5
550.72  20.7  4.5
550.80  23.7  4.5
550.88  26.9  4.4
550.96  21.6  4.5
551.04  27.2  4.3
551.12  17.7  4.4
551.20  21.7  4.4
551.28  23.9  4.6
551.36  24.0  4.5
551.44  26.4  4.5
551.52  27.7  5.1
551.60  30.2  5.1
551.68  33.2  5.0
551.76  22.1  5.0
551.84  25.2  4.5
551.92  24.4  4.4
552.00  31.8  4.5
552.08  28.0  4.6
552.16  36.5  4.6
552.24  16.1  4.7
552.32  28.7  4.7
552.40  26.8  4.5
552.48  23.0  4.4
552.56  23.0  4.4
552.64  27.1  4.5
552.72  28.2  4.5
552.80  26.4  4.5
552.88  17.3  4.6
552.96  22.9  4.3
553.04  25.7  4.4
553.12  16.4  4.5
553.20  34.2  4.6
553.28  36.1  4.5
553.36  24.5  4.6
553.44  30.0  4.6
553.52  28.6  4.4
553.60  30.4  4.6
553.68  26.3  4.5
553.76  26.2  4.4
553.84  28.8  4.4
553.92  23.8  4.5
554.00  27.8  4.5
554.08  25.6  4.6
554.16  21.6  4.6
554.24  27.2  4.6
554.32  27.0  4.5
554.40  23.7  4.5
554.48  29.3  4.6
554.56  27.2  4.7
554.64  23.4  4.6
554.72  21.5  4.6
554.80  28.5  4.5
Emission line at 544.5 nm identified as [O III] 5007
